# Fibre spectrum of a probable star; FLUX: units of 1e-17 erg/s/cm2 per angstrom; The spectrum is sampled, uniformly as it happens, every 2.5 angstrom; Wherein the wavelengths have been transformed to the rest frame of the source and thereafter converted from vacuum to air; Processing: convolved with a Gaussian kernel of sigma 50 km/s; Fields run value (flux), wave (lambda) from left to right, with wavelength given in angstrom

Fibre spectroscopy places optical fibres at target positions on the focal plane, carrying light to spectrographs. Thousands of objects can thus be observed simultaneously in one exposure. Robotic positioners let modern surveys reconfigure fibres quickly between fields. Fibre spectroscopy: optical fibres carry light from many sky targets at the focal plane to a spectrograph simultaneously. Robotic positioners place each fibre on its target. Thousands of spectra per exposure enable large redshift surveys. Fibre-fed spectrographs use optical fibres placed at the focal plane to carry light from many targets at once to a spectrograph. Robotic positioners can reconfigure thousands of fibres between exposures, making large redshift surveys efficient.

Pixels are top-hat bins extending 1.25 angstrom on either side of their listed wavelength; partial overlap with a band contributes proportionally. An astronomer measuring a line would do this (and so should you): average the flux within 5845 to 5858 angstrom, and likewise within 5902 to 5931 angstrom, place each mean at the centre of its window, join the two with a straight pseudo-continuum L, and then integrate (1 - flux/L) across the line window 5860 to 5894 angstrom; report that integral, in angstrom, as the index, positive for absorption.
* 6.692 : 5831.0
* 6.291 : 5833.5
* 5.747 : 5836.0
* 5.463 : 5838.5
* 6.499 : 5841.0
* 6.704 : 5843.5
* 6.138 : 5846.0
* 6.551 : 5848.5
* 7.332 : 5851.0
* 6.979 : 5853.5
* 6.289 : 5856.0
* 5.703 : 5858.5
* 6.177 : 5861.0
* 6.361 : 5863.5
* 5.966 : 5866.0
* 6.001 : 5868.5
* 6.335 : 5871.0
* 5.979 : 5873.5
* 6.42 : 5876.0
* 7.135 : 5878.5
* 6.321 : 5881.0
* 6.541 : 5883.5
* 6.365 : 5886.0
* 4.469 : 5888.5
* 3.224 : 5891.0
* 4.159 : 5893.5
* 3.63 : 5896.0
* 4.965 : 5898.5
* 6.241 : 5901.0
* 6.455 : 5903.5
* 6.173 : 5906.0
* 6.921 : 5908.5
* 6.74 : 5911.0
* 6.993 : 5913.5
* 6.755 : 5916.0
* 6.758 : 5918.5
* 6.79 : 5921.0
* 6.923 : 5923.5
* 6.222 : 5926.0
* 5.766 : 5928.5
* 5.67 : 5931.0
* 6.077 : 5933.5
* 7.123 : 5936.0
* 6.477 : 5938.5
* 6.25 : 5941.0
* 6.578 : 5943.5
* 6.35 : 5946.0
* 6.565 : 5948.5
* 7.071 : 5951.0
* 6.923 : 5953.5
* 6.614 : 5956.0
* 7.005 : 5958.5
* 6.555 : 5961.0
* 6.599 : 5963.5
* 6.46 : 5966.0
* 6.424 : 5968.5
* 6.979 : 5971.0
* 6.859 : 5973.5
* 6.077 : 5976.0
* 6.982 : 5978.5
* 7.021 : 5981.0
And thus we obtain 3.8 angstrom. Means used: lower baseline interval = 6.61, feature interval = 5.85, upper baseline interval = 6.55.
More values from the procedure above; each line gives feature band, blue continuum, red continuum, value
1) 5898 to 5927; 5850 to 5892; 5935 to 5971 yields -0.7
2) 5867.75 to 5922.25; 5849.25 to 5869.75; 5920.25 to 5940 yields 3.4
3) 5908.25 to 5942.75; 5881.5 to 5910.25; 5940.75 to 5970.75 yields -2.9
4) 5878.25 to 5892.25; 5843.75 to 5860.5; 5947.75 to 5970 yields 2.1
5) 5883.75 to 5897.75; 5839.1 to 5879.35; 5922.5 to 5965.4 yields 4.1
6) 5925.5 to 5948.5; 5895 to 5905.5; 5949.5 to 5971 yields -0.3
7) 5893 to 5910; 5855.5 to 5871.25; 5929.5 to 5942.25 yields 1.7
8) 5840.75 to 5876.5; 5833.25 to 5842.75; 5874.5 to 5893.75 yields -3.1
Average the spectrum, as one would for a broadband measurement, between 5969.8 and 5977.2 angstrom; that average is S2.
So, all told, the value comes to 6.64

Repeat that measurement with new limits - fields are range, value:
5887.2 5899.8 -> 4.11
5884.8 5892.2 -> 4.68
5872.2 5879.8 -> 6.51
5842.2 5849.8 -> 6.47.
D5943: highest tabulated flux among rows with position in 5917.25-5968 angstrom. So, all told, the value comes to 7.123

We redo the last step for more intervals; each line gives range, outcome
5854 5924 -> 7.135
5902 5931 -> 6.993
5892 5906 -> 6.455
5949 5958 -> 7.071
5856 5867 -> 6.361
